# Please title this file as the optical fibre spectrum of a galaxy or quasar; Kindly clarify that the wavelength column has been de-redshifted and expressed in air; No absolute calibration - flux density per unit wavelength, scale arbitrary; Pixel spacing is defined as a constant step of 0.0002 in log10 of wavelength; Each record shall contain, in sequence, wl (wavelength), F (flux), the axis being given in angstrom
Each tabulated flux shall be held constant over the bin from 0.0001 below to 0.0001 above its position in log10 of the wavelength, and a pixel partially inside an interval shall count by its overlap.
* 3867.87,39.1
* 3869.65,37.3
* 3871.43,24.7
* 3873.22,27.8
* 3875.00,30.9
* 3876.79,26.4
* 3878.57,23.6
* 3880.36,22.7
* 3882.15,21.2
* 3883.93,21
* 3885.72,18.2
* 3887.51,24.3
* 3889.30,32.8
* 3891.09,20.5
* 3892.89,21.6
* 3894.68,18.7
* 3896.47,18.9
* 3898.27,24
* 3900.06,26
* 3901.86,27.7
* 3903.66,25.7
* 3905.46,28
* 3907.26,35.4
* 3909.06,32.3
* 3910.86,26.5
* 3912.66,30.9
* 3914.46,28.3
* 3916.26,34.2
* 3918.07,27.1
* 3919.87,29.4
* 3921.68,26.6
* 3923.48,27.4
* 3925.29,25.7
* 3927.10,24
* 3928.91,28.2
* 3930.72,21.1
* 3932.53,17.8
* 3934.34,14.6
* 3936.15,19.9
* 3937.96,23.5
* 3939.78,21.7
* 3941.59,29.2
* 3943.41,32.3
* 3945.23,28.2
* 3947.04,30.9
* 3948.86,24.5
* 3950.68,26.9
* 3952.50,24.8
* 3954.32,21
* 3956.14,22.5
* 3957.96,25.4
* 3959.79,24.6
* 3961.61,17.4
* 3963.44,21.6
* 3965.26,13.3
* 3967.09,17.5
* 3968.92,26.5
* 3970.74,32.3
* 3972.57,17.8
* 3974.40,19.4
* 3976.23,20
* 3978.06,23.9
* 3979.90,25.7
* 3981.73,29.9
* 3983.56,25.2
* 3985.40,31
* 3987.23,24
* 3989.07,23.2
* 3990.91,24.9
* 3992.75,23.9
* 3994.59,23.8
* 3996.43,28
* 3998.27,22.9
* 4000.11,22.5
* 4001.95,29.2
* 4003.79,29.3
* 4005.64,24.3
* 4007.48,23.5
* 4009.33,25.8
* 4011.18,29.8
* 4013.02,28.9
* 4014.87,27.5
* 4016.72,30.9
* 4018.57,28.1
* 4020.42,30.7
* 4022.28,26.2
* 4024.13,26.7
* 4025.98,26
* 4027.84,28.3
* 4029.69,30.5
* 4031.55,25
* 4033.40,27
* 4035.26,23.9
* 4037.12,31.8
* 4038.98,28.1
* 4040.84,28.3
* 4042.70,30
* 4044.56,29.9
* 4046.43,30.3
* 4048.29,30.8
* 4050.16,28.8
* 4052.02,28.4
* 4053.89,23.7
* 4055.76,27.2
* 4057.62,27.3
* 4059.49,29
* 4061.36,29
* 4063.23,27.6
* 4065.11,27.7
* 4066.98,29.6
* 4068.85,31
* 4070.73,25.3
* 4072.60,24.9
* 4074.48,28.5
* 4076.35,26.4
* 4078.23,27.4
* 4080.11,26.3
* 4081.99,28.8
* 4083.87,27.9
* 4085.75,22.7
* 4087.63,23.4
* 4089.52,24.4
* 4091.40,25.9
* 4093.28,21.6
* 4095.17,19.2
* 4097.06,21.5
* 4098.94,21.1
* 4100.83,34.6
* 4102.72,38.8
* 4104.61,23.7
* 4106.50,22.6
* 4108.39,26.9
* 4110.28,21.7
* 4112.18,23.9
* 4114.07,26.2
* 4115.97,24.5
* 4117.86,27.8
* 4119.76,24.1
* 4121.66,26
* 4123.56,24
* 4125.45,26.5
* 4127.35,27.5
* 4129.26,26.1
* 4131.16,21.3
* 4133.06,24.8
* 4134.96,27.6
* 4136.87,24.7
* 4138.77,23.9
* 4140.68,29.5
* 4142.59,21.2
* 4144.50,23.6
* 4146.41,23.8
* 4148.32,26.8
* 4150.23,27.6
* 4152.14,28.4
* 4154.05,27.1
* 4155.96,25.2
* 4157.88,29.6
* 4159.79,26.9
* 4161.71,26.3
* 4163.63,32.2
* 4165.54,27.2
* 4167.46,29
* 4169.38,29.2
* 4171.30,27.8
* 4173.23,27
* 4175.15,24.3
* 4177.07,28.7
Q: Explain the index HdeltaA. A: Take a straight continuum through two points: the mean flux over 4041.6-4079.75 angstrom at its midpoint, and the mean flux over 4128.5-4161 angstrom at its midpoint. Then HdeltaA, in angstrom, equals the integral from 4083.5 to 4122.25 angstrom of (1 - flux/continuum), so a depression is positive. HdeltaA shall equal 2.6 angstrom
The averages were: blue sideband 28.1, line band 25.1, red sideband 25.8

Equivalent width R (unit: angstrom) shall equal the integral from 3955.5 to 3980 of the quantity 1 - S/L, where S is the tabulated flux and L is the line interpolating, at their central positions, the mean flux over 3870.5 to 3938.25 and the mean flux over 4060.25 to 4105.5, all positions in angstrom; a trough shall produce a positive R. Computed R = 3.66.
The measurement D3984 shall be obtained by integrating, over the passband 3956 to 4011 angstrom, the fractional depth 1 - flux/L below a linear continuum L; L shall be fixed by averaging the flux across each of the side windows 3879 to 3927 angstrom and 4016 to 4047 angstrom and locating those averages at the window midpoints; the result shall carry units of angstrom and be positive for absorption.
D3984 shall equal 6.70 angstrom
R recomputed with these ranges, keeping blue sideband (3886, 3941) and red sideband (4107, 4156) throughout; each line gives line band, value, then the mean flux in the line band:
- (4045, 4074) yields -3.1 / 28.1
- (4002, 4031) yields -2.7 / 27.8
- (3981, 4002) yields -0.1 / 25.5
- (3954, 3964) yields 1.3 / 22.2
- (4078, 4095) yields 0.3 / 25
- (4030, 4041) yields -0.9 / 27.5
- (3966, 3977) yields 1.4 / 22.1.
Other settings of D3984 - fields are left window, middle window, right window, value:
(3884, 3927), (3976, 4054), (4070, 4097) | -4.7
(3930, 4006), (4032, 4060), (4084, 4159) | -4.0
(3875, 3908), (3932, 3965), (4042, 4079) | 2.7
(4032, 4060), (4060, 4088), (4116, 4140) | 0.1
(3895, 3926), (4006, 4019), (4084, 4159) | -0.5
